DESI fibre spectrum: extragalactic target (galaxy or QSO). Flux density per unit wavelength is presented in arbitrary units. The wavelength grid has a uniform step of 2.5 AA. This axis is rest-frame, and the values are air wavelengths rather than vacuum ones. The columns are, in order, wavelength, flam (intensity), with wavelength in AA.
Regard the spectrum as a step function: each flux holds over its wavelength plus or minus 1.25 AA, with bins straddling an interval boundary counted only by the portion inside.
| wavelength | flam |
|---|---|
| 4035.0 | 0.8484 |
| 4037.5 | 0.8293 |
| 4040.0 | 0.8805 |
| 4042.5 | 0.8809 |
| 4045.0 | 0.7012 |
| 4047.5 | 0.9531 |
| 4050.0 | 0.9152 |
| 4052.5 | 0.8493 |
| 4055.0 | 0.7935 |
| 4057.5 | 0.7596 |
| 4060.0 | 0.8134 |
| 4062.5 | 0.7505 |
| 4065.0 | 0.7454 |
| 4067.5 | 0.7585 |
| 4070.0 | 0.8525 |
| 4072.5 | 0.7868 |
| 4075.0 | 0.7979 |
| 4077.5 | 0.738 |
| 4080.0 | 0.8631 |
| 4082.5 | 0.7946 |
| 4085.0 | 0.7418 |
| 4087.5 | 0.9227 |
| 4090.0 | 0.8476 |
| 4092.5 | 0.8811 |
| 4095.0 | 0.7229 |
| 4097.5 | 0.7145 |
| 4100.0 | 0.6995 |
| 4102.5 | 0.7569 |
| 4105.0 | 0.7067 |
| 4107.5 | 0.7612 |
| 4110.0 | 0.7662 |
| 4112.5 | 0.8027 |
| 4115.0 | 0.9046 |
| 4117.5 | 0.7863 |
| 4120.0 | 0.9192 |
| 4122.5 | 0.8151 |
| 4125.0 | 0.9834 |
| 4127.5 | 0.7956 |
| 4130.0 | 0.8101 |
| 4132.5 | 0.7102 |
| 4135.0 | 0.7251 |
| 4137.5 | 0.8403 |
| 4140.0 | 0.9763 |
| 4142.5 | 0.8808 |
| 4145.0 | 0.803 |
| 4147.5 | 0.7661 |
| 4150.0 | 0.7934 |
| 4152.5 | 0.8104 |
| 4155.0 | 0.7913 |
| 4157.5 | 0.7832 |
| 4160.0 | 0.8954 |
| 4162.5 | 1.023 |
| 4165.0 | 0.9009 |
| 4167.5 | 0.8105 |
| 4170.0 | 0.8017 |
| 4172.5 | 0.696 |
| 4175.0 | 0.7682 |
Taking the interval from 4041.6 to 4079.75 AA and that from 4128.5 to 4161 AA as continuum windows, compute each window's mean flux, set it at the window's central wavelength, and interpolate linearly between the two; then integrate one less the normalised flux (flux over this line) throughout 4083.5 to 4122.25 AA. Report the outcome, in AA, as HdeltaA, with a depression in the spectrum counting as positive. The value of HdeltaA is 0.7 AA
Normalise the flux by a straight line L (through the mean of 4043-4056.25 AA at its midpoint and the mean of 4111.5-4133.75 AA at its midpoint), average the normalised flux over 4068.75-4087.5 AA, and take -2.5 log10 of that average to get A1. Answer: 0.05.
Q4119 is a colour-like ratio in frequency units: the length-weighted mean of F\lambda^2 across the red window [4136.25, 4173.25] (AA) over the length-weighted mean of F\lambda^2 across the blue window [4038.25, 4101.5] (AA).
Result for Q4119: 1.1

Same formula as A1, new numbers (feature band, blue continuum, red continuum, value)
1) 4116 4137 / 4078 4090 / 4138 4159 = 0.01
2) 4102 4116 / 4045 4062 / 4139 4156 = 0.07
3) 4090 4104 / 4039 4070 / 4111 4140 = 0.09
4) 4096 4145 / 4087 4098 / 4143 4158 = 0.00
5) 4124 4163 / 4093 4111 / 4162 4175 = -0.05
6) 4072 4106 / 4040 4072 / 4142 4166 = 0.06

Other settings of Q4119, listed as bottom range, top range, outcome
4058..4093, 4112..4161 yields 1.06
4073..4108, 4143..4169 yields 1.11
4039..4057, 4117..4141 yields 1.02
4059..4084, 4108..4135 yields 1.07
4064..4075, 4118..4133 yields 1.10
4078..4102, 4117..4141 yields 1.07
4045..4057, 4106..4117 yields 0.97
